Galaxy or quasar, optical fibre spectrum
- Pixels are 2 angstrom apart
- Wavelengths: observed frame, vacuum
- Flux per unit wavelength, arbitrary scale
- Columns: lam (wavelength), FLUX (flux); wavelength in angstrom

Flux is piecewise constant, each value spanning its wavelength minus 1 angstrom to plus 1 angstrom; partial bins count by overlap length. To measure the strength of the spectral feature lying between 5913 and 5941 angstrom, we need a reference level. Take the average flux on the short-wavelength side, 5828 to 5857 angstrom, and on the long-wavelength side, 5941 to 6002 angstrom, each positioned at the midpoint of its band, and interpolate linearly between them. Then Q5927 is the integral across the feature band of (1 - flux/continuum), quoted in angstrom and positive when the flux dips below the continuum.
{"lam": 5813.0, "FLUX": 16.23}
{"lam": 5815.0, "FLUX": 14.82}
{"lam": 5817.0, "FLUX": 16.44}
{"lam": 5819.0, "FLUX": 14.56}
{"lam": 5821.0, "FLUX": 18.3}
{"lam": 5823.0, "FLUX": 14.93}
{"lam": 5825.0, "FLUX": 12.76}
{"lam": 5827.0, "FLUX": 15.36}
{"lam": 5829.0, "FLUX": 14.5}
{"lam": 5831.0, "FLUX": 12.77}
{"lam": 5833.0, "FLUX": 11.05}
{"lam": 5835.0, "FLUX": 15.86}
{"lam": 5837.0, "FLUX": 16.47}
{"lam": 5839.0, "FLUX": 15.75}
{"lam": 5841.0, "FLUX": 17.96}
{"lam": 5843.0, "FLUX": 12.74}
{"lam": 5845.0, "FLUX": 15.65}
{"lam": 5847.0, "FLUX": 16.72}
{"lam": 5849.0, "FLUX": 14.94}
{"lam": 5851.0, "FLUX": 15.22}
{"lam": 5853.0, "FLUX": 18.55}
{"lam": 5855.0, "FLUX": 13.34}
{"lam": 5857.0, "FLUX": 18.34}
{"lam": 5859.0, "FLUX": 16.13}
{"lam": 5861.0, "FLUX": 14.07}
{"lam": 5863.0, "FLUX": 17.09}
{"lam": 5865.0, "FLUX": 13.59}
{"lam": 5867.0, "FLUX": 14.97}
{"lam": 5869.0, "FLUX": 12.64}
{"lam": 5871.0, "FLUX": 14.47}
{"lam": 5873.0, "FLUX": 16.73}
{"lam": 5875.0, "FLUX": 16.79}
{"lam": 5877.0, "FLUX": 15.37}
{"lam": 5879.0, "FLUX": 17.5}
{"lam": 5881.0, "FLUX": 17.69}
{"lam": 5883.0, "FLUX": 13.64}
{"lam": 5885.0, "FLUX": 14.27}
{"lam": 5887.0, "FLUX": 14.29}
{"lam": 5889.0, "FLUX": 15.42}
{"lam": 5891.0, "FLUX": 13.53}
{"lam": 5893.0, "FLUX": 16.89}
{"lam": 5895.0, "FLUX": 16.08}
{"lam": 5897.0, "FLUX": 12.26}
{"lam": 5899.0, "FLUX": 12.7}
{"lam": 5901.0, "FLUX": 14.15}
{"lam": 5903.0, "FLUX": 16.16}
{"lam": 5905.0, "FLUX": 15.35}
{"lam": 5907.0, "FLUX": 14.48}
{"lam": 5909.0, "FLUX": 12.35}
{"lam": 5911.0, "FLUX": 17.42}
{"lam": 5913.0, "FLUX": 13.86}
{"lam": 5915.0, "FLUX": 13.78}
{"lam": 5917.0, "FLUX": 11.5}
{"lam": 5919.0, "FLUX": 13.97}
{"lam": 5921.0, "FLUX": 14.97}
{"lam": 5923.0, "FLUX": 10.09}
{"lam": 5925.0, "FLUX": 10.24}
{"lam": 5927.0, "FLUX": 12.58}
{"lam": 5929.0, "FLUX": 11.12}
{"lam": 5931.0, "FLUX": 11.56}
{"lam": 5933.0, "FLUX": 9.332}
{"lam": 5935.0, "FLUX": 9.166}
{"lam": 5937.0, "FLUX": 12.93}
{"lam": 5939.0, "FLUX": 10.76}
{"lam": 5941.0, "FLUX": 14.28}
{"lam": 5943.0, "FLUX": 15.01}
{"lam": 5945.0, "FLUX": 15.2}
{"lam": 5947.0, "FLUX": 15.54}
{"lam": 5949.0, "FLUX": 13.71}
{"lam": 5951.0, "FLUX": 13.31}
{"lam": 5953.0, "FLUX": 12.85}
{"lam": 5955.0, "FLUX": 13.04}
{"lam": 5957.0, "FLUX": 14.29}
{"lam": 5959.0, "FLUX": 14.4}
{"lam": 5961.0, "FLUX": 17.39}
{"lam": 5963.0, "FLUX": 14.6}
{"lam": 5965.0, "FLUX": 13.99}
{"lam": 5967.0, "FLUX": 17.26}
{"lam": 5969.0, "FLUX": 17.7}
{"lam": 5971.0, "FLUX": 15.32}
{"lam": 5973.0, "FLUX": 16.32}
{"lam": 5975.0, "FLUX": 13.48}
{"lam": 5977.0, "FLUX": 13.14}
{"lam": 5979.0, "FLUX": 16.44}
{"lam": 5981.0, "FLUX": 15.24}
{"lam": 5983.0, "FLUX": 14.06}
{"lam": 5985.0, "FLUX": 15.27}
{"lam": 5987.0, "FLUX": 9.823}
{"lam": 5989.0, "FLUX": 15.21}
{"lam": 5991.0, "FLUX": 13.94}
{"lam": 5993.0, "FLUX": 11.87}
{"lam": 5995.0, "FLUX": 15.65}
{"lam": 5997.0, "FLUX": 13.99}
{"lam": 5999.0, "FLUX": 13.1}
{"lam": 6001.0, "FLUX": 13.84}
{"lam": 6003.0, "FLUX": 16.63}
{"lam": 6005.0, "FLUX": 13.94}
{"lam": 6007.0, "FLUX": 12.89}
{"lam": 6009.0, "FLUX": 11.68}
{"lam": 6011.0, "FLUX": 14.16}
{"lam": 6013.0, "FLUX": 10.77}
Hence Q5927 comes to 5.5 angstrom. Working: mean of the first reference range 15.2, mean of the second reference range 14.5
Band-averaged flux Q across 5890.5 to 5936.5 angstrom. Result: 13.2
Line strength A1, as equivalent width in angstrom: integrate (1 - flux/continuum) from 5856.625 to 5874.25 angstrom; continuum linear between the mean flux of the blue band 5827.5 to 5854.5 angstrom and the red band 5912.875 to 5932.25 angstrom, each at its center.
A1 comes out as -1.1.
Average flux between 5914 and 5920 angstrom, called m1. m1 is 13.1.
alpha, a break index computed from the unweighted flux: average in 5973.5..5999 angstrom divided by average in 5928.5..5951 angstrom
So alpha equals 1.1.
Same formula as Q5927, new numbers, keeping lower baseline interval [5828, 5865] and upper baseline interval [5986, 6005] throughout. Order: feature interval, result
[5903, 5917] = 0.2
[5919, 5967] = 3.9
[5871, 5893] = -0.8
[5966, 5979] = -1.5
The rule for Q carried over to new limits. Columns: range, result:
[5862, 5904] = 15.1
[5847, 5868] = 15.7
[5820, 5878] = 15.3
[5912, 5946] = 12.4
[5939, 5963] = 14.3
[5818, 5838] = 14.7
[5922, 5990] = 13.7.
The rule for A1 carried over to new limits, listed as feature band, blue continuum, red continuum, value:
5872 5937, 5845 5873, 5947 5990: 5.27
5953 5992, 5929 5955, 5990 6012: -4.27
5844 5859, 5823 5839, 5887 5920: -1.91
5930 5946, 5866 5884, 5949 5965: 2.46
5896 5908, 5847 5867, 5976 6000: 0.74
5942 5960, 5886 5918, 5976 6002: 0.00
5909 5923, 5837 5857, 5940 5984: 1.31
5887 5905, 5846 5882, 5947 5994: 0.85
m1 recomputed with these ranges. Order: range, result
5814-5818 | 15.6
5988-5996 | 14.2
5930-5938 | 10.7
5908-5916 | 14.4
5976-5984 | 14.7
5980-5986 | 14.9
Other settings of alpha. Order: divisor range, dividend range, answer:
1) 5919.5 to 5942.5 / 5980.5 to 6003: 1.19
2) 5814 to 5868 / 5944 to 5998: 0.95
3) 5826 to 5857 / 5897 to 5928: 0.89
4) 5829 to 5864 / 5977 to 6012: 0.91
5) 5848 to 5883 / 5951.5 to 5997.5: 0.93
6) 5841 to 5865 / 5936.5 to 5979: 0.93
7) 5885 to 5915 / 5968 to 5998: 0.99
